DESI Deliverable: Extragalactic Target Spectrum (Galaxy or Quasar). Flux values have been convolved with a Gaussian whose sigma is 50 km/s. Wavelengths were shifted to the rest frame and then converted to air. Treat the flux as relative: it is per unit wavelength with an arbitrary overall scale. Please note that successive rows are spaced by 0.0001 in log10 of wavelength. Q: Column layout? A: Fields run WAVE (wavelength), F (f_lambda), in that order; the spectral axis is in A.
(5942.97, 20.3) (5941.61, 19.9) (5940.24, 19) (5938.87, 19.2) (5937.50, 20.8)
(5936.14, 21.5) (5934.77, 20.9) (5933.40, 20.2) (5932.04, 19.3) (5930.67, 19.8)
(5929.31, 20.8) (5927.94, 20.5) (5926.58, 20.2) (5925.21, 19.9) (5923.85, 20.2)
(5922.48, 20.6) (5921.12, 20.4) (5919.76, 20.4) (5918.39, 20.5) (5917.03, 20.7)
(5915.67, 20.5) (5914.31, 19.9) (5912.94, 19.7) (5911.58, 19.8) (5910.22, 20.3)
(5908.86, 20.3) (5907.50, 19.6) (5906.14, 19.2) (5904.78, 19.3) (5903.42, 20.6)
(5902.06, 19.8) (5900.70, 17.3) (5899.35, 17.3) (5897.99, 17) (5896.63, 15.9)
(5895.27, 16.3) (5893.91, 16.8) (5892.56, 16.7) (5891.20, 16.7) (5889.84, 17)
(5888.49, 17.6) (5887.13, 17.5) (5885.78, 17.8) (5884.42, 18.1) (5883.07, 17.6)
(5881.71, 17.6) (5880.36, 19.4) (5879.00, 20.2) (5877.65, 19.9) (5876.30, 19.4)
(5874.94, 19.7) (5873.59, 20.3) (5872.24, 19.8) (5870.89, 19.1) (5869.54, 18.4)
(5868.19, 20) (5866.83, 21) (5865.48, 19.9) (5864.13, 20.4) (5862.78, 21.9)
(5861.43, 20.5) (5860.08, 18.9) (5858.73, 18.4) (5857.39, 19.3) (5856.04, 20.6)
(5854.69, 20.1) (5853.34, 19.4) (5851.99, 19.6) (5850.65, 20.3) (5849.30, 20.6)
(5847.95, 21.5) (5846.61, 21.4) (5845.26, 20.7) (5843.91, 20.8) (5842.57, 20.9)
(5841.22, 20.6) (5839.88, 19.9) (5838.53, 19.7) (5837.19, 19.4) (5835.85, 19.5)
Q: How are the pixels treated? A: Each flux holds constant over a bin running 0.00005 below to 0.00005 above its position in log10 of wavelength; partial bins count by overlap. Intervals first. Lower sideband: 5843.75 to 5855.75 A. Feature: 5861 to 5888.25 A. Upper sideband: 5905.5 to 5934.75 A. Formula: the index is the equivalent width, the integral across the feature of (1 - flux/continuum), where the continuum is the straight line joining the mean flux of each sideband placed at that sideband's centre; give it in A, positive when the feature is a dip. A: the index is 1.30 A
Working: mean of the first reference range 20.5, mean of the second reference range 20.2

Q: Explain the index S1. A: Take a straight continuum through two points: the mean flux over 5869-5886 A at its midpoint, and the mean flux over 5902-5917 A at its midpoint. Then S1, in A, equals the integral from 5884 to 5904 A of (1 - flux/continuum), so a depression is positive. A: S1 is 2.1 A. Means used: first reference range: 19.1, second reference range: 19.9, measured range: 17.5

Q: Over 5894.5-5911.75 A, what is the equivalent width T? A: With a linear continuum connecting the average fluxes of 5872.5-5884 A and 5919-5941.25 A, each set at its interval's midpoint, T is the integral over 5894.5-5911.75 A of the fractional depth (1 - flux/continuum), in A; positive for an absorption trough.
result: 1.0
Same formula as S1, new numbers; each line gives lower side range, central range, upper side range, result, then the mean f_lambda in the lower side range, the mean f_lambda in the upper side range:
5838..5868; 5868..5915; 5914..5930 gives 4.01 A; 20.3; 20.4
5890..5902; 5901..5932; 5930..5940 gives -2.45 A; 16.9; 20.2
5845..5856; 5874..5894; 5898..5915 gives 1.60 A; 20.4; 19.3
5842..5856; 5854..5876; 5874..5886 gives -0.21 A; 20.5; 18.9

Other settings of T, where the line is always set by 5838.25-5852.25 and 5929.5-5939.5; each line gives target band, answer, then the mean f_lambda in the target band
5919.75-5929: 0.0 A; 20.3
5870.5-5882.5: 0.6 A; 19.5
